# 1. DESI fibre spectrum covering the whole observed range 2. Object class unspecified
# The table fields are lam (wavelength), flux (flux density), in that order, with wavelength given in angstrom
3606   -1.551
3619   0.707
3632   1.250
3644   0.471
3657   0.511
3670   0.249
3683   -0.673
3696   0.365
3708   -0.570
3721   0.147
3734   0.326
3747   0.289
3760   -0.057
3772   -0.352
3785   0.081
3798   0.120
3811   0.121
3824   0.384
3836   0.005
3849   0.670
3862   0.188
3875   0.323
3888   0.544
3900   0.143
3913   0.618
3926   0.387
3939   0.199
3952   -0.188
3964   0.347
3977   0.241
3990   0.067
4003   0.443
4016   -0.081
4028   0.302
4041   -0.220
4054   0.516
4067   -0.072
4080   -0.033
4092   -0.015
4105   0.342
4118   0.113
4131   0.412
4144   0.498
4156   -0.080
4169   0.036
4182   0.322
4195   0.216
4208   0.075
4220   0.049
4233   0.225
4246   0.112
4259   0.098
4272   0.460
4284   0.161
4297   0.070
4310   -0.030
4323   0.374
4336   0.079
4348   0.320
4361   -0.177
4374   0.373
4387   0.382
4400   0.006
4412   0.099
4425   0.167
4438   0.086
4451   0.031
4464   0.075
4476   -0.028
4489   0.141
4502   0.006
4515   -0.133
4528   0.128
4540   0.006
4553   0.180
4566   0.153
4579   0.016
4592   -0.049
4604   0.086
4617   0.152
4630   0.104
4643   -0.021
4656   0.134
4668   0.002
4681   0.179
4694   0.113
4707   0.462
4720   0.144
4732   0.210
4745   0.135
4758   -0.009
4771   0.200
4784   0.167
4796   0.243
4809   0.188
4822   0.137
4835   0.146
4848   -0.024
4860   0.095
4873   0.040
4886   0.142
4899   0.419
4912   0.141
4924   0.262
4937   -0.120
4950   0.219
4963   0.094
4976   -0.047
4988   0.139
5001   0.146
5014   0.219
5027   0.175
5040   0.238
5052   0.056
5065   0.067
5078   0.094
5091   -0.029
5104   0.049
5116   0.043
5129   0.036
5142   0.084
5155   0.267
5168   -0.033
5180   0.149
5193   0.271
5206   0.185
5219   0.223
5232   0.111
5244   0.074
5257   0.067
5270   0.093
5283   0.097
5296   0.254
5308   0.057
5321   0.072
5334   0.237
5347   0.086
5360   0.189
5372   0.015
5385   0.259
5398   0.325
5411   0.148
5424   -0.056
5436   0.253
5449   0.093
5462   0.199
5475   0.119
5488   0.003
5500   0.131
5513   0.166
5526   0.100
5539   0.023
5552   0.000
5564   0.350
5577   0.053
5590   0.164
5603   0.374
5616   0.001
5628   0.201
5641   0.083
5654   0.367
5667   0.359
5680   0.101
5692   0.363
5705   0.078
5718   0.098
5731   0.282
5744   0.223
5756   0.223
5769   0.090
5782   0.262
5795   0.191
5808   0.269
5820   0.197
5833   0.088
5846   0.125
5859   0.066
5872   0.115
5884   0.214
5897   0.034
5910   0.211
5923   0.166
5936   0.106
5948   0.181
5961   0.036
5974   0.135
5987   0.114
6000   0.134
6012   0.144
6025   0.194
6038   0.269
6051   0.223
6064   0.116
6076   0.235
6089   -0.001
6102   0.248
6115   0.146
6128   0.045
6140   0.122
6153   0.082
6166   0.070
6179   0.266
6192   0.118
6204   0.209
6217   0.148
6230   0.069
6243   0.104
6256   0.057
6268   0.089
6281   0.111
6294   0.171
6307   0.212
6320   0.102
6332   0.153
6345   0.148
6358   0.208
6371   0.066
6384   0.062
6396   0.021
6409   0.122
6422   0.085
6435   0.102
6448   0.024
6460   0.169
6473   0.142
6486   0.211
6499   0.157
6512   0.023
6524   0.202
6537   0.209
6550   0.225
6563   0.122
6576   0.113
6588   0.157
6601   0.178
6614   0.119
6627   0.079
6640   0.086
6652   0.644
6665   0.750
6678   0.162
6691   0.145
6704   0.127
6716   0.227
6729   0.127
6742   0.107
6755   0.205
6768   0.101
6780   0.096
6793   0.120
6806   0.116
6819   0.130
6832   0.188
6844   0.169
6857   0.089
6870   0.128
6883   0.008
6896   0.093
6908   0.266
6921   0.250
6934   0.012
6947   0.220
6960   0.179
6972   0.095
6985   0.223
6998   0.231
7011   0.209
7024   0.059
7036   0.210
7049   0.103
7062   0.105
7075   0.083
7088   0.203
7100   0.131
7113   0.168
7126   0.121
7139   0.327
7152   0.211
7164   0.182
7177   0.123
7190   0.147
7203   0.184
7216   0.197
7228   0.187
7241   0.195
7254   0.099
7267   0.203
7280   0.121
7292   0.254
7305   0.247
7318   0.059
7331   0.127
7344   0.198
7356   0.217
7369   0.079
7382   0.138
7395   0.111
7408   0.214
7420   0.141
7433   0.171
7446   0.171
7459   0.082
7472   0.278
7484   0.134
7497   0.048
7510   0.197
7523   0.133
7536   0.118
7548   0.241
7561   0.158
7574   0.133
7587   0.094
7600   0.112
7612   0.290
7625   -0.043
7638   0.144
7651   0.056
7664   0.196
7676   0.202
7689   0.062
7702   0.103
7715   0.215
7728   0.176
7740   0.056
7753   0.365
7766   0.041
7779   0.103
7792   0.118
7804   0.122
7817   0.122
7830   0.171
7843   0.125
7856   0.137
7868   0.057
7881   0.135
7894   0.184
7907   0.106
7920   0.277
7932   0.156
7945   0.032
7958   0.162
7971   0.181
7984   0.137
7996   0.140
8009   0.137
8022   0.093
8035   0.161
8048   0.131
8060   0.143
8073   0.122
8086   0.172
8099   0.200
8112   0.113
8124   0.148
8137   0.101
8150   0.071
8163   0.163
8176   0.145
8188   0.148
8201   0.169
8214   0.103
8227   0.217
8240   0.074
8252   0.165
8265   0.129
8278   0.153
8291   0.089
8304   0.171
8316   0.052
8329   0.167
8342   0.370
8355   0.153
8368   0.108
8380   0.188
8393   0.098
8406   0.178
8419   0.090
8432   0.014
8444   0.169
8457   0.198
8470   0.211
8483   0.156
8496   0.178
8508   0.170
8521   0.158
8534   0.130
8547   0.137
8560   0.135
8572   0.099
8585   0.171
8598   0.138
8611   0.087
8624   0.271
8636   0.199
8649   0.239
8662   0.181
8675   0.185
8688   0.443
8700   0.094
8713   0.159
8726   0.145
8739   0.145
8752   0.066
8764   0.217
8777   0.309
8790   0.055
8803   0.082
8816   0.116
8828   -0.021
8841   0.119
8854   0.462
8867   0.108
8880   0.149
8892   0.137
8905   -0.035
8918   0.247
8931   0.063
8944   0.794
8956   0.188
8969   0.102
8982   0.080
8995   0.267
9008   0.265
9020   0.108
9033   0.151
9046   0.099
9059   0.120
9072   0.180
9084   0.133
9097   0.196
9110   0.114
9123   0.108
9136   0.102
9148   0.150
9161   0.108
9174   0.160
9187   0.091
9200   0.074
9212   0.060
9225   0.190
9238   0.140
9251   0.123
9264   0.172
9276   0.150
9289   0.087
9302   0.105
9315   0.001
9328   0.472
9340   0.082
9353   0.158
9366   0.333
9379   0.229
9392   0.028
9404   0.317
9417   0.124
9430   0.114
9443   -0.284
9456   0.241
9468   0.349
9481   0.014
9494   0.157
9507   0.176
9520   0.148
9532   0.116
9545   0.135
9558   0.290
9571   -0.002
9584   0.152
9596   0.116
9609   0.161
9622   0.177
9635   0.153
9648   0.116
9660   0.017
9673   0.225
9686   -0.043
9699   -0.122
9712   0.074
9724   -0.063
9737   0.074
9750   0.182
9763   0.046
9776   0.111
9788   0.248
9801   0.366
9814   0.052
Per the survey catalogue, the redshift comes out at 0.79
